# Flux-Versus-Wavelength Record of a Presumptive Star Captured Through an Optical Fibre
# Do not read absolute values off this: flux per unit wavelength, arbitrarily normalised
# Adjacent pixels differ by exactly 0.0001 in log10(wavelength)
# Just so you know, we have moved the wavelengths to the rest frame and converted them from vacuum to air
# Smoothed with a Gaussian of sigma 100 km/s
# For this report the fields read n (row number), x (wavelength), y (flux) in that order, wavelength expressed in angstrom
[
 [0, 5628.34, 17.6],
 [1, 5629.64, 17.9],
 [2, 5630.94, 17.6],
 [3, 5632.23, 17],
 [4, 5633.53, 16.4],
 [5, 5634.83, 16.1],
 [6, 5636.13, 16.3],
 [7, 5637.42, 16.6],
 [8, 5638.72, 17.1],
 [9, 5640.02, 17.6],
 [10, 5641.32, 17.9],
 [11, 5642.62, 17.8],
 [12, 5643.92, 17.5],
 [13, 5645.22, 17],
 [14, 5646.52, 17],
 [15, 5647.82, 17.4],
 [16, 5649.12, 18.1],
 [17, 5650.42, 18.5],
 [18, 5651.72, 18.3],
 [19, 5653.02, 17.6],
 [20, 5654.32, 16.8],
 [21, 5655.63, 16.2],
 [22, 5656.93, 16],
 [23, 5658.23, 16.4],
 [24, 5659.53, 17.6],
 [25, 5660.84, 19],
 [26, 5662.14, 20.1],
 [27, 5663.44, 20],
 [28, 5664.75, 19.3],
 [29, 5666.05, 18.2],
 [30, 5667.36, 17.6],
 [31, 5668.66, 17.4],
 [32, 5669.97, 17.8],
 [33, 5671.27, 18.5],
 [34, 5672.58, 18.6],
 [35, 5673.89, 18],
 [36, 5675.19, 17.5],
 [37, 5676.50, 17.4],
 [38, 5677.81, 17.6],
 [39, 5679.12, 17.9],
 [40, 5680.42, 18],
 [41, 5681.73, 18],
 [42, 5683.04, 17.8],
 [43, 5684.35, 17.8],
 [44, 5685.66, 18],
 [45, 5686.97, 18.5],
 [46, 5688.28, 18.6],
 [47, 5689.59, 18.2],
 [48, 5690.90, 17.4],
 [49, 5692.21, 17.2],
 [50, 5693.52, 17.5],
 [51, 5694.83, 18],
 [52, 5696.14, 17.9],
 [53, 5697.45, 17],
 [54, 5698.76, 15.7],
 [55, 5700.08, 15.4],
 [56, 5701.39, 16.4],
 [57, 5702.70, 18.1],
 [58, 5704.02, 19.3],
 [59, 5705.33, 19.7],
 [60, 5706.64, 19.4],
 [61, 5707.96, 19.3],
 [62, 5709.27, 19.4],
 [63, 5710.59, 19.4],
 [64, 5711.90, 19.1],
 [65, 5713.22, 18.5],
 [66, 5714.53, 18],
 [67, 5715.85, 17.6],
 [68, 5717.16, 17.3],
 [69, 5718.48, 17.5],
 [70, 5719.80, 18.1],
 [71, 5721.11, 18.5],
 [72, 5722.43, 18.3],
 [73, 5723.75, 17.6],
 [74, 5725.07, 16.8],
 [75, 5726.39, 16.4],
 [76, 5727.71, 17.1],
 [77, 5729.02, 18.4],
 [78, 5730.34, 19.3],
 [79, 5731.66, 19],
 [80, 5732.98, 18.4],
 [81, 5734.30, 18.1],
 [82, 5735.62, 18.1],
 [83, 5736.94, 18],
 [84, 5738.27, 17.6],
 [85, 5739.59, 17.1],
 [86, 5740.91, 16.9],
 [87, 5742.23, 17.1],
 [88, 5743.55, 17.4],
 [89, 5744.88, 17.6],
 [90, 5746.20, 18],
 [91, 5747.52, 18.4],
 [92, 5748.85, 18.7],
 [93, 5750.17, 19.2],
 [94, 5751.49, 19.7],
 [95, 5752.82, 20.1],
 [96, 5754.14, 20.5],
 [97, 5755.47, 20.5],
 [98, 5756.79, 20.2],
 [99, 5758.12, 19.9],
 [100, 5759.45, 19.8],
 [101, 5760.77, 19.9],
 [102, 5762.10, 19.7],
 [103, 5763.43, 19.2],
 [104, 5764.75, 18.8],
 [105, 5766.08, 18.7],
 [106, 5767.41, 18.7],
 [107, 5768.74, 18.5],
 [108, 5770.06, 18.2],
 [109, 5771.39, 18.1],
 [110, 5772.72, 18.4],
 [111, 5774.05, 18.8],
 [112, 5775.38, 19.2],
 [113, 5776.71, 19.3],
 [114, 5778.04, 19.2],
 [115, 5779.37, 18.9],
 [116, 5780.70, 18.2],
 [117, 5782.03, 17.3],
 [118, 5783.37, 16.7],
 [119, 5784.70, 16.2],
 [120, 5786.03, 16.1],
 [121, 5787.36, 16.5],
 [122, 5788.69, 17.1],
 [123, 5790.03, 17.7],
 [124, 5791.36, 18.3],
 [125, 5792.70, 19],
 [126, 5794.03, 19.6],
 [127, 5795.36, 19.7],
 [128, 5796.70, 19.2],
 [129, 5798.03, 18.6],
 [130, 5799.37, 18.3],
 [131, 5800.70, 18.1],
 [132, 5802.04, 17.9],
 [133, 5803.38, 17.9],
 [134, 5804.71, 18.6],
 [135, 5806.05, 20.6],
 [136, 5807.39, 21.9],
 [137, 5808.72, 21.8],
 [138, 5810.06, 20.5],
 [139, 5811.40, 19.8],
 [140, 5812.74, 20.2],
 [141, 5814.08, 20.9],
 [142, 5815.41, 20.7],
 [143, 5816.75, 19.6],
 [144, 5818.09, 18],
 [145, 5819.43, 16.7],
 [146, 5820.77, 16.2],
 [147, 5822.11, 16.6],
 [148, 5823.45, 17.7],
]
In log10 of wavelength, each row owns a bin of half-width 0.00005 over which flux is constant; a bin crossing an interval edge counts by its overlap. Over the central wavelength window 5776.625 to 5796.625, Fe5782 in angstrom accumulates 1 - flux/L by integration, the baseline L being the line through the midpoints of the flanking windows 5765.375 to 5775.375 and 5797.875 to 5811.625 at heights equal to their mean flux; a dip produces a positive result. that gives 1.0 angstrom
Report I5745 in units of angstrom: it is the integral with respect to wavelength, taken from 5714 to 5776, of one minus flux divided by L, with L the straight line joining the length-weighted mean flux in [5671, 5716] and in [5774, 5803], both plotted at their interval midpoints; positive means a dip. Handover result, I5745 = -1.2 angstrom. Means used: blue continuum 18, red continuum 18.2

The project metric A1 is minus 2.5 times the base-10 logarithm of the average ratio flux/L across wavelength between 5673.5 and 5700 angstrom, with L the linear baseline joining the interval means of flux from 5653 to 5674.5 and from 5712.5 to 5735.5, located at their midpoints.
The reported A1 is 0.019 mag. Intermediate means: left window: 18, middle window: 17.6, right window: 17.9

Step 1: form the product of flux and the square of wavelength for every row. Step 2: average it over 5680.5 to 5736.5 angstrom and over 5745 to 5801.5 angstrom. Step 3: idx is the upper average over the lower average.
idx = 1.06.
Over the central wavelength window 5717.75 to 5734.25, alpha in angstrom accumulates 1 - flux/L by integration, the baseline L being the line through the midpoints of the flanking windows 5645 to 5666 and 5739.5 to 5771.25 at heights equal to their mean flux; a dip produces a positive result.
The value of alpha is 0.56 angstrom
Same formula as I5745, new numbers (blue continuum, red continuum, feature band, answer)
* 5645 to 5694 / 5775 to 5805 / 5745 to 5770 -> -1.7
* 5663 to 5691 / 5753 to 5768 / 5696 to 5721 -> 0.8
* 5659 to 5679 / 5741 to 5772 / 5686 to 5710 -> 0.7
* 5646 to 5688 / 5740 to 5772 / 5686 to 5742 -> 1.5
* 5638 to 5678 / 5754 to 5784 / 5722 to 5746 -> 1.1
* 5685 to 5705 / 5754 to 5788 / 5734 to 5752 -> 0.3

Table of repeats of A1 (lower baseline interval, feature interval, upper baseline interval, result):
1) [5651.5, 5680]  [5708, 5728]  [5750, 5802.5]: 0.01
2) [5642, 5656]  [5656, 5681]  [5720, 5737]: -0.03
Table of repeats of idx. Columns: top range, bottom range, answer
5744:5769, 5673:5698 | 1.11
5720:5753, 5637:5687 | 1.04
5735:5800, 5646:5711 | 1.06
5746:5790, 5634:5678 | 1.10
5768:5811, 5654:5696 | 1.08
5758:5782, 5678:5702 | 1.11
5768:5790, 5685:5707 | 1.04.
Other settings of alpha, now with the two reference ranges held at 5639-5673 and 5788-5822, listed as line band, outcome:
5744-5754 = -0.2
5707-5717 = -0.2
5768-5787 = 0.8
